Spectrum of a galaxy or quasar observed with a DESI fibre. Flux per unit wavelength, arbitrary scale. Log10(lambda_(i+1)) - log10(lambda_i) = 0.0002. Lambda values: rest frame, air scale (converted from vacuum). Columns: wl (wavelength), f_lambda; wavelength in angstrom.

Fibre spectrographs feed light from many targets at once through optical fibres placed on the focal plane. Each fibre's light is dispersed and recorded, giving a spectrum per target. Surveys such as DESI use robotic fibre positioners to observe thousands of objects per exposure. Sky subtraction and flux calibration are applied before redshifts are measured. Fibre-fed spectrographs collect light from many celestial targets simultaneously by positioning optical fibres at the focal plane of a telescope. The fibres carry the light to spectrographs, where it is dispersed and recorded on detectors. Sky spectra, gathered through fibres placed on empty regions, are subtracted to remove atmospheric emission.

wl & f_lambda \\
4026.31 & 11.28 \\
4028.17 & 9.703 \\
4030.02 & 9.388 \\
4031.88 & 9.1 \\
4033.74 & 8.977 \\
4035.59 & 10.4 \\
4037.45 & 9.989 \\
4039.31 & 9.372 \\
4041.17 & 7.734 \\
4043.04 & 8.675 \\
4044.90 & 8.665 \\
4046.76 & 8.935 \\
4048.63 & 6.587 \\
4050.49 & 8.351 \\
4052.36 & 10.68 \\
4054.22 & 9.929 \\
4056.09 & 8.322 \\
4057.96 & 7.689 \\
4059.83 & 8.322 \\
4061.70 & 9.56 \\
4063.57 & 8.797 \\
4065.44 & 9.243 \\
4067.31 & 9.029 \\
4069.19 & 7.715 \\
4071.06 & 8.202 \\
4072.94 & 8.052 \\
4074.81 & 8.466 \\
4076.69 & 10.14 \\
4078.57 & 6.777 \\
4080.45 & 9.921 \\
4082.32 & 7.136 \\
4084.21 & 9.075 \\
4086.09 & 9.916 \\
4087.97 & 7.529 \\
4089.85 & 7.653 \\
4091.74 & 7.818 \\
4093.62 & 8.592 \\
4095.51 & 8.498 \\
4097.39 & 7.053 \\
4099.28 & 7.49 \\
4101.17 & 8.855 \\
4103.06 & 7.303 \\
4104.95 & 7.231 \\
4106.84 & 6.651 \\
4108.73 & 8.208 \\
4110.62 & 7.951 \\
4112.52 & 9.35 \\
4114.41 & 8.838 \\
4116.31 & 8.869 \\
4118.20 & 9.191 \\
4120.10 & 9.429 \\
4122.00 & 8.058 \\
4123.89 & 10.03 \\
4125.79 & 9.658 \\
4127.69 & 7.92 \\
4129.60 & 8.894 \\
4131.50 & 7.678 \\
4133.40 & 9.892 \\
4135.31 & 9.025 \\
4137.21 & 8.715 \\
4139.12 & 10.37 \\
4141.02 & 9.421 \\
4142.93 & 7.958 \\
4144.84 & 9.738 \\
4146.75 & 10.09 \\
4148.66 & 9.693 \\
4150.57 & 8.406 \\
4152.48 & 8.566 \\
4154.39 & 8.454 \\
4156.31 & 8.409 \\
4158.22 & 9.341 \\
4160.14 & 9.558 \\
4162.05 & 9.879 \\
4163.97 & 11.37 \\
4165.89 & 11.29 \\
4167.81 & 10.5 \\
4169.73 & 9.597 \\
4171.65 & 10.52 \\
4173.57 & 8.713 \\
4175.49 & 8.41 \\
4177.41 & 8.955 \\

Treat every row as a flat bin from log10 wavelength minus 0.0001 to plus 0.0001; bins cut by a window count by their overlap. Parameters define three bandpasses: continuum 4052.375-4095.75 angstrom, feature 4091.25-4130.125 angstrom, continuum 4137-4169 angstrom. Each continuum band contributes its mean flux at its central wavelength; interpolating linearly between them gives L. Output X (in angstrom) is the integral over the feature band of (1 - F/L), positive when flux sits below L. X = 2.8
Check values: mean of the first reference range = 8.58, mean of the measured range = 8.38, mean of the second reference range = 9.53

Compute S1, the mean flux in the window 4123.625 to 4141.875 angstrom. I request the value 9.13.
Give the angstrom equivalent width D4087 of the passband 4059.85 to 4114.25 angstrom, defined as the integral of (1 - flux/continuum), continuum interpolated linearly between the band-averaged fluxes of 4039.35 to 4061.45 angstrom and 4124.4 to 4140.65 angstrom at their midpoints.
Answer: 3.1 angstrom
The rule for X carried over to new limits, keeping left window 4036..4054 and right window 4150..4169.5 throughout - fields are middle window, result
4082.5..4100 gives 1.9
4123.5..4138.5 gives 0.7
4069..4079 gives 0.8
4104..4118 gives 1.6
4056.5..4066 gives 0.3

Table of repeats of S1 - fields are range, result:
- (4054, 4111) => 8.28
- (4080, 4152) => 8.63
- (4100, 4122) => 8.33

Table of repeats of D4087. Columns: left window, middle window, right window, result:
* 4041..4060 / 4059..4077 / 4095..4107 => -1.0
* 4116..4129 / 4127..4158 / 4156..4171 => 1.8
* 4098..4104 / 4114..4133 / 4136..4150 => -0.5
